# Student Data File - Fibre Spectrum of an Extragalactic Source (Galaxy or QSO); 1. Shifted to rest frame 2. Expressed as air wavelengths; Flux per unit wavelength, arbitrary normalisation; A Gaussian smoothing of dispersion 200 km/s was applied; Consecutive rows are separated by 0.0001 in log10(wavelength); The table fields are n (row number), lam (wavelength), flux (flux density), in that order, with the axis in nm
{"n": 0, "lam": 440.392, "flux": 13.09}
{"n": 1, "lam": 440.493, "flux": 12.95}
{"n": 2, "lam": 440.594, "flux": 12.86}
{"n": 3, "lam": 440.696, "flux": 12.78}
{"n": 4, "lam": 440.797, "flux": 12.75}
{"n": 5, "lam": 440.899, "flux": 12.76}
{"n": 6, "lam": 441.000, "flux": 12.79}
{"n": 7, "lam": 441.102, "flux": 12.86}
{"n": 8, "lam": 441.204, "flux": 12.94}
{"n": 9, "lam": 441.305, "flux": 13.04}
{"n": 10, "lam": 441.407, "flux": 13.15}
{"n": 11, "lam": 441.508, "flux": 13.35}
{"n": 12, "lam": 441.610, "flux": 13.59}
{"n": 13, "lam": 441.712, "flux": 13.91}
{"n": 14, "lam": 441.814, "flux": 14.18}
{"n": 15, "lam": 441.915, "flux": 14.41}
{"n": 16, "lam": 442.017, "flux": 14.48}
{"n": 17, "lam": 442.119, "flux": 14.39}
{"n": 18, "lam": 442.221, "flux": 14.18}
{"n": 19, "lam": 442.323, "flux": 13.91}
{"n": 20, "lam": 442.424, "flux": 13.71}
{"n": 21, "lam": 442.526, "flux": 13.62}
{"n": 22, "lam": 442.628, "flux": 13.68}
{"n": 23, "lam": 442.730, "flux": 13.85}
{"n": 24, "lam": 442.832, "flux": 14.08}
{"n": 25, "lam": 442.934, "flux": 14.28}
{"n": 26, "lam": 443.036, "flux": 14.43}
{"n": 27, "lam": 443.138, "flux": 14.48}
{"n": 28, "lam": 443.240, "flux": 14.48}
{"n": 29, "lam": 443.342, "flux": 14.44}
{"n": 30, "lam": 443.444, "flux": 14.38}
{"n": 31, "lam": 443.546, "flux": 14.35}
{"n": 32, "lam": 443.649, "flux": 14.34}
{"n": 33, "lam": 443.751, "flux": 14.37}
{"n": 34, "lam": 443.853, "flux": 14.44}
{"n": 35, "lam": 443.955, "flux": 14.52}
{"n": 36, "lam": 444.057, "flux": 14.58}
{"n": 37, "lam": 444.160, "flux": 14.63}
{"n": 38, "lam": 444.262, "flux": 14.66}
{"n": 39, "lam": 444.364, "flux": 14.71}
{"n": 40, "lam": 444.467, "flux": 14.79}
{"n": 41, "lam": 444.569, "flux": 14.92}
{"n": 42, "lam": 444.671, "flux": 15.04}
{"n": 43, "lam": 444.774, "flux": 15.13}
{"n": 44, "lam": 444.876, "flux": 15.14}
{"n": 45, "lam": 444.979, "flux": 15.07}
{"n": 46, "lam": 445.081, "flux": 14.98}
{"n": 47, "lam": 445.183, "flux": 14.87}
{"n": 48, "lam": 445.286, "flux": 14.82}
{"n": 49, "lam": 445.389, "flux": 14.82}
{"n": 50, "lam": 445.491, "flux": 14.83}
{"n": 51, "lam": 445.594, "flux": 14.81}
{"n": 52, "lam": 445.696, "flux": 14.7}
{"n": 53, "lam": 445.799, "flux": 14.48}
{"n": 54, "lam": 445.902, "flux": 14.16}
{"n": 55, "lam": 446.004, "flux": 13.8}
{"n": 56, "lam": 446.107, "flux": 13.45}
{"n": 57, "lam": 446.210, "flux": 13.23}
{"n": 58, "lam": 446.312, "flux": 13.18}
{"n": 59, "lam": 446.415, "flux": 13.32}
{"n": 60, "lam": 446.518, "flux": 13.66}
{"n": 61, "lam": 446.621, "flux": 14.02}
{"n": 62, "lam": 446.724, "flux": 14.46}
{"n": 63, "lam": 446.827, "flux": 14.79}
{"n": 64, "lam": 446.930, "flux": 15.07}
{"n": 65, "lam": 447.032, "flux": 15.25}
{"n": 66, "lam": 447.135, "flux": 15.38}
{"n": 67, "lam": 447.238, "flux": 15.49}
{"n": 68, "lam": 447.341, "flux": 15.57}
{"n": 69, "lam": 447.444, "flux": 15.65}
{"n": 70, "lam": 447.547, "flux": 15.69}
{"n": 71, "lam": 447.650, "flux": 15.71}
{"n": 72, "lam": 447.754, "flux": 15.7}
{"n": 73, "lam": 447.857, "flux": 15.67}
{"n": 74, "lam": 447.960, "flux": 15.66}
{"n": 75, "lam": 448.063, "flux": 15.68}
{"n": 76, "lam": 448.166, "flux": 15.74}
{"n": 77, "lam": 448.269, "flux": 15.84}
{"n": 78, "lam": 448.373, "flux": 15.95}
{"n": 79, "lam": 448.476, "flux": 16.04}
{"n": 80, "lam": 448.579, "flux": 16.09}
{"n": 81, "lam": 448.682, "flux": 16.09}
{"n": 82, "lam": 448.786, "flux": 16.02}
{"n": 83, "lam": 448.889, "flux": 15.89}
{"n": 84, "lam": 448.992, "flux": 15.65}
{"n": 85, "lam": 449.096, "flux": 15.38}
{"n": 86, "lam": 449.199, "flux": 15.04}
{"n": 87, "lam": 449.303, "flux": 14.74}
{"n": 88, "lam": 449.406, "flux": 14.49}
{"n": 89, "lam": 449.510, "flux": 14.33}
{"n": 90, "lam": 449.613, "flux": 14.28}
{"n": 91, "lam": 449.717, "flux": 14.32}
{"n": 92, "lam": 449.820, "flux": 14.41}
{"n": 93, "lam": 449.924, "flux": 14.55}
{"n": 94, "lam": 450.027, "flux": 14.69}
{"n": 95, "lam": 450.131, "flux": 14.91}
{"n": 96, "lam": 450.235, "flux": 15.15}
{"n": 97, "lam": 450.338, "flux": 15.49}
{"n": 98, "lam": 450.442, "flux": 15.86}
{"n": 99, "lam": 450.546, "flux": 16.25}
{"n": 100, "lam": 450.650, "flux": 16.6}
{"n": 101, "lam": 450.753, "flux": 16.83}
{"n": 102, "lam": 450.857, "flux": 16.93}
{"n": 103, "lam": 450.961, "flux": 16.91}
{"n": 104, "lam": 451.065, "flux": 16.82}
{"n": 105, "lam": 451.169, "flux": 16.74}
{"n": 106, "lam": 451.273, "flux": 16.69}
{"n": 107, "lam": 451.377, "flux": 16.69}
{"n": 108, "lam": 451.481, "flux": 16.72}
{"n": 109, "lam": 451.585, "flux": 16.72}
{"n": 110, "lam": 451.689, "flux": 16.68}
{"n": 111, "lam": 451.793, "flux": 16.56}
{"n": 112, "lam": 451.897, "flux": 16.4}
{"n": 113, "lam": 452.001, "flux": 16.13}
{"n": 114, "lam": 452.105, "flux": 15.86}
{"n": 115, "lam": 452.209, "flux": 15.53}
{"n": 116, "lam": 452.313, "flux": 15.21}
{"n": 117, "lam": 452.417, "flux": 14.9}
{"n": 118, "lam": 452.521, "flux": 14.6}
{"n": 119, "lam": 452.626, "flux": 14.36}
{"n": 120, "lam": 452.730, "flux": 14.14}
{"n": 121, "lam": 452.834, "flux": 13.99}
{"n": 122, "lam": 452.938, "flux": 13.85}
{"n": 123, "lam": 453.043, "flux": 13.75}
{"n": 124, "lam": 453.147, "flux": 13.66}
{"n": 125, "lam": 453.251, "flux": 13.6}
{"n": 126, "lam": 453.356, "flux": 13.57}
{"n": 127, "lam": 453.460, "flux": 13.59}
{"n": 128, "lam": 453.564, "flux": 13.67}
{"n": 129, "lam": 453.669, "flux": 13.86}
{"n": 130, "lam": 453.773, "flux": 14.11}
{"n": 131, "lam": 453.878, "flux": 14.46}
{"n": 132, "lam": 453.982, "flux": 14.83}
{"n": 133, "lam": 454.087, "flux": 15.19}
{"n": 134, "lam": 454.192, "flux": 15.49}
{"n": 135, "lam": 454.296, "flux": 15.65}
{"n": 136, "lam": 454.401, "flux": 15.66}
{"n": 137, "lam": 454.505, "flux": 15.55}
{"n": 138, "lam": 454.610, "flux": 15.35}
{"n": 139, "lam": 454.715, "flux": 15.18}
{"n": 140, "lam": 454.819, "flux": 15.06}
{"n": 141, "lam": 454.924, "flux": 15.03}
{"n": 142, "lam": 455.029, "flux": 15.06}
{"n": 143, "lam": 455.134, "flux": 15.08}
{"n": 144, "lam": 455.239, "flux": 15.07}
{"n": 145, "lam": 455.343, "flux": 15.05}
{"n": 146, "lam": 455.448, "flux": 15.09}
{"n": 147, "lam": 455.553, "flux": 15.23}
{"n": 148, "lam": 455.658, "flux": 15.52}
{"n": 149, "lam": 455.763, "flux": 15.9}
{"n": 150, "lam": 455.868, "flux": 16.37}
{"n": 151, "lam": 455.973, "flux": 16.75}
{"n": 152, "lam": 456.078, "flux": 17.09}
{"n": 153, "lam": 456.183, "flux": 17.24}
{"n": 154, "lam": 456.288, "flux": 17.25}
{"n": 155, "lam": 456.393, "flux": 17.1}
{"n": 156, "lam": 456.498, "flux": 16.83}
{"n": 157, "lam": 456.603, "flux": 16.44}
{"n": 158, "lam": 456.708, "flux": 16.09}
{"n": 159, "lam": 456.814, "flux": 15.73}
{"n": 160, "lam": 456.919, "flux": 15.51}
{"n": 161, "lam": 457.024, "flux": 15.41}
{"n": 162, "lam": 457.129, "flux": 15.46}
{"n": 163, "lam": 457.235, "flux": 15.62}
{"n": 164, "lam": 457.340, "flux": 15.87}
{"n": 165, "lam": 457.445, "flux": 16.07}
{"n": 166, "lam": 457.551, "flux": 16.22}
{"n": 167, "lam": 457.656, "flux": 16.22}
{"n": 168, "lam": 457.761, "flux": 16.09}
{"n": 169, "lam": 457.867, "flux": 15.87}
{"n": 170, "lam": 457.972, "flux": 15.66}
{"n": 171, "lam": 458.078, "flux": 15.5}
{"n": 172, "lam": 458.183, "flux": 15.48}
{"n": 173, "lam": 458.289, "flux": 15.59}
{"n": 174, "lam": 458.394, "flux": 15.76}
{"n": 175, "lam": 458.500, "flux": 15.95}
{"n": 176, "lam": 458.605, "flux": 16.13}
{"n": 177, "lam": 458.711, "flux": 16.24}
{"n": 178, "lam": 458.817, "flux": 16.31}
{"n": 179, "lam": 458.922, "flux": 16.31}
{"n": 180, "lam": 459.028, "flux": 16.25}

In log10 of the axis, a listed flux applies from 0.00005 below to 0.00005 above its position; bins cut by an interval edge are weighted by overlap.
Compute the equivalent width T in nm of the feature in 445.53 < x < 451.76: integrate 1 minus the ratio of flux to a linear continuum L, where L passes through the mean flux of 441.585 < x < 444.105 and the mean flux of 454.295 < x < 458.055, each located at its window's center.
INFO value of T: -0.17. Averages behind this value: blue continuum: 14.2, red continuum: 15.8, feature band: 15.3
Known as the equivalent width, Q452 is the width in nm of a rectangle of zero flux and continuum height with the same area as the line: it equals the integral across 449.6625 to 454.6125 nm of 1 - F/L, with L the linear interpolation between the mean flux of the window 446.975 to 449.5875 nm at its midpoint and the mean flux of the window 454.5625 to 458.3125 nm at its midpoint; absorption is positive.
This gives 0.13 nm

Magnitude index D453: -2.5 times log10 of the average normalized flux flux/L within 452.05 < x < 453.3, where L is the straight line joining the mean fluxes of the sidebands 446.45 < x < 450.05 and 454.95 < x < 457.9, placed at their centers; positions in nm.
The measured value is 0.08 mag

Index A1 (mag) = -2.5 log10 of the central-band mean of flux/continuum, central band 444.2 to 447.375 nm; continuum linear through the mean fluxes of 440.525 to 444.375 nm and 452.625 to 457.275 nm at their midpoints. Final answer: -0.03 mag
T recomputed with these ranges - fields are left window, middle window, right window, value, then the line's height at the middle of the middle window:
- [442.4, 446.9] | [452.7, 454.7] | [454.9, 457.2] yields 0.150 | 15.6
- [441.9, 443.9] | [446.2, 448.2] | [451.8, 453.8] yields -0.088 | 14.3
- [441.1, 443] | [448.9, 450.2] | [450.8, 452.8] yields 0.061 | 15.5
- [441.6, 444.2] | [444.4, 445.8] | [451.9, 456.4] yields -0.049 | 14.4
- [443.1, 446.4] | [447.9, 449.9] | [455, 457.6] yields -0.041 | 15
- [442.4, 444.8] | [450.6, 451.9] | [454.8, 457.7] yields -0.120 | 15.3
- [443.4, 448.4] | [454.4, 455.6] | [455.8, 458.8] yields 0.051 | 15.9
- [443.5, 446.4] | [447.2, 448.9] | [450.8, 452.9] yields -0.073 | 15.1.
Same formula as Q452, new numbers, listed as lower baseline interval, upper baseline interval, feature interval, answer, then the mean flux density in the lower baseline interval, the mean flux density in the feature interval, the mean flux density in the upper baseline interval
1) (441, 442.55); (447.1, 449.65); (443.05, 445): -0.05 nm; 13.7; 14.6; 15.5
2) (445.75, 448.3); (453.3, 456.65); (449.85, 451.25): -0.08 nm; 14.8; 16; 15.4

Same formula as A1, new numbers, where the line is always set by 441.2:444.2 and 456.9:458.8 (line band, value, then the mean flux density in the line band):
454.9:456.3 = -0.02 mag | 15.8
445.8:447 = 0.04 mag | 14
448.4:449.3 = -0.07 mag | 15.7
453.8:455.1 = 0.02 mag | 15.2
